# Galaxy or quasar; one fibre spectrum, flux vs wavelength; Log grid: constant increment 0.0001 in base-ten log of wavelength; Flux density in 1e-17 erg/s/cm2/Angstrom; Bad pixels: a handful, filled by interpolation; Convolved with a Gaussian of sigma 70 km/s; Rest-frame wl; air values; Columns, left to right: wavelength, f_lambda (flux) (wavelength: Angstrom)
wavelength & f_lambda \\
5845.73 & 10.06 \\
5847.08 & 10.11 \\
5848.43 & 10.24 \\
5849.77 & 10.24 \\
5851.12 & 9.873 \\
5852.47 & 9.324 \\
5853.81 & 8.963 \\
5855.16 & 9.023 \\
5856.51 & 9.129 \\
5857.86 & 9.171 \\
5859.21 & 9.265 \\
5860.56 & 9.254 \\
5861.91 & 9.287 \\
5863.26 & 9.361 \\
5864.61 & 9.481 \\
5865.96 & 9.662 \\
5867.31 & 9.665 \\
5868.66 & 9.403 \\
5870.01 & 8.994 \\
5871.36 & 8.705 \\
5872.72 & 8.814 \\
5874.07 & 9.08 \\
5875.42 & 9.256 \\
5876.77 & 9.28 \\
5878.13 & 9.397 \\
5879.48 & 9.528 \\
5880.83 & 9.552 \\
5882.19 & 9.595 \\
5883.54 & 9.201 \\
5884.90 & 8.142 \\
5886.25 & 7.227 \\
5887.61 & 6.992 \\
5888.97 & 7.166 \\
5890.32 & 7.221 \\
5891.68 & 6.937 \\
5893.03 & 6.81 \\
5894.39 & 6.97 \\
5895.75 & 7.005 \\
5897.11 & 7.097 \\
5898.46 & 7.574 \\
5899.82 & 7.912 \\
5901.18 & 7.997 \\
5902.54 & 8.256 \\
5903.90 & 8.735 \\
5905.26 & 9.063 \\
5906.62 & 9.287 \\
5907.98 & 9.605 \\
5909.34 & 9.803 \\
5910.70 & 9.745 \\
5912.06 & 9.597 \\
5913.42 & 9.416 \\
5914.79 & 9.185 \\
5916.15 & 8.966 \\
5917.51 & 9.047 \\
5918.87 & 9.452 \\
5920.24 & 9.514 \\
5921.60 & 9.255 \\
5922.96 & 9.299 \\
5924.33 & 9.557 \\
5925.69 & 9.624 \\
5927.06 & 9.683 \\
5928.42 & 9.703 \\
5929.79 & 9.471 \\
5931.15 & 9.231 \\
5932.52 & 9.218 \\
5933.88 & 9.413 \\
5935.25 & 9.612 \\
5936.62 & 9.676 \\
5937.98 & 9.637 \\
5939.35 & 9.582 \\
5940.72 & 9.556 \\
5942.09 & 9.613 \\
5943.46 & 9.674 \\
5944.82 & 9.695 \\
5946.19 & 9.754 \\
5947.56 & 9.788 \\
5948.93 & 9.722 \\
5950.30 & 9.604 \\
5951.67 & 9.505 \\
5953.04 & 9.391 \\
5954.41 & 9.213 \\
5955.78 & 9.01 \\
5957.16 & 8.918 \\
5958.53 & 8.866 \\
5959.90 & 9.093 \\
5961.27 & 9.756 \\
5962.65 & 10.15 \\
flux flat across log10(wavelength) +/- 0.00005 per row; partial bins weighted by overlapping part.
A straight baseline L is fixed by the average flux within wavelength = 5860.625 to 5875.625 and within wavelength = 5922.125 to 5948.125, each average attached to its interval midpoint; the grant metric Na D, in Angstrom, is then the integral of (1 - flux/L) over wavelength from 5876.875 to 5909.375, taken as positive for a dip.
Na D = 4.1 Angstrom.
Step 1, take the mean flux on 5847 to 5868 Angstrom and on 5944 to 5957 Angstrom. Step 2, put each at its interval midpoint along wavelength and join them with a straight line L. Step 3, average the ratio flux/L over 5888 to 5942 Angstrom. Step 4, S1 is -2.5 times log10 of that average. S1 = 0.08 mag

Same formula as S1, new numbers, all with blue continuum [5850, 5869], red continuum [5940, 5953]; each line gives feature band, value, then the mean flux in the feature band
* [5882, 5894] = 0.236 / 7.61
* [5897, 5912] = 0.091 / 8.74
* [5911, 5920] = 0.028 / 9.3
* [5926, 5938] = 0.009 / 9.51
